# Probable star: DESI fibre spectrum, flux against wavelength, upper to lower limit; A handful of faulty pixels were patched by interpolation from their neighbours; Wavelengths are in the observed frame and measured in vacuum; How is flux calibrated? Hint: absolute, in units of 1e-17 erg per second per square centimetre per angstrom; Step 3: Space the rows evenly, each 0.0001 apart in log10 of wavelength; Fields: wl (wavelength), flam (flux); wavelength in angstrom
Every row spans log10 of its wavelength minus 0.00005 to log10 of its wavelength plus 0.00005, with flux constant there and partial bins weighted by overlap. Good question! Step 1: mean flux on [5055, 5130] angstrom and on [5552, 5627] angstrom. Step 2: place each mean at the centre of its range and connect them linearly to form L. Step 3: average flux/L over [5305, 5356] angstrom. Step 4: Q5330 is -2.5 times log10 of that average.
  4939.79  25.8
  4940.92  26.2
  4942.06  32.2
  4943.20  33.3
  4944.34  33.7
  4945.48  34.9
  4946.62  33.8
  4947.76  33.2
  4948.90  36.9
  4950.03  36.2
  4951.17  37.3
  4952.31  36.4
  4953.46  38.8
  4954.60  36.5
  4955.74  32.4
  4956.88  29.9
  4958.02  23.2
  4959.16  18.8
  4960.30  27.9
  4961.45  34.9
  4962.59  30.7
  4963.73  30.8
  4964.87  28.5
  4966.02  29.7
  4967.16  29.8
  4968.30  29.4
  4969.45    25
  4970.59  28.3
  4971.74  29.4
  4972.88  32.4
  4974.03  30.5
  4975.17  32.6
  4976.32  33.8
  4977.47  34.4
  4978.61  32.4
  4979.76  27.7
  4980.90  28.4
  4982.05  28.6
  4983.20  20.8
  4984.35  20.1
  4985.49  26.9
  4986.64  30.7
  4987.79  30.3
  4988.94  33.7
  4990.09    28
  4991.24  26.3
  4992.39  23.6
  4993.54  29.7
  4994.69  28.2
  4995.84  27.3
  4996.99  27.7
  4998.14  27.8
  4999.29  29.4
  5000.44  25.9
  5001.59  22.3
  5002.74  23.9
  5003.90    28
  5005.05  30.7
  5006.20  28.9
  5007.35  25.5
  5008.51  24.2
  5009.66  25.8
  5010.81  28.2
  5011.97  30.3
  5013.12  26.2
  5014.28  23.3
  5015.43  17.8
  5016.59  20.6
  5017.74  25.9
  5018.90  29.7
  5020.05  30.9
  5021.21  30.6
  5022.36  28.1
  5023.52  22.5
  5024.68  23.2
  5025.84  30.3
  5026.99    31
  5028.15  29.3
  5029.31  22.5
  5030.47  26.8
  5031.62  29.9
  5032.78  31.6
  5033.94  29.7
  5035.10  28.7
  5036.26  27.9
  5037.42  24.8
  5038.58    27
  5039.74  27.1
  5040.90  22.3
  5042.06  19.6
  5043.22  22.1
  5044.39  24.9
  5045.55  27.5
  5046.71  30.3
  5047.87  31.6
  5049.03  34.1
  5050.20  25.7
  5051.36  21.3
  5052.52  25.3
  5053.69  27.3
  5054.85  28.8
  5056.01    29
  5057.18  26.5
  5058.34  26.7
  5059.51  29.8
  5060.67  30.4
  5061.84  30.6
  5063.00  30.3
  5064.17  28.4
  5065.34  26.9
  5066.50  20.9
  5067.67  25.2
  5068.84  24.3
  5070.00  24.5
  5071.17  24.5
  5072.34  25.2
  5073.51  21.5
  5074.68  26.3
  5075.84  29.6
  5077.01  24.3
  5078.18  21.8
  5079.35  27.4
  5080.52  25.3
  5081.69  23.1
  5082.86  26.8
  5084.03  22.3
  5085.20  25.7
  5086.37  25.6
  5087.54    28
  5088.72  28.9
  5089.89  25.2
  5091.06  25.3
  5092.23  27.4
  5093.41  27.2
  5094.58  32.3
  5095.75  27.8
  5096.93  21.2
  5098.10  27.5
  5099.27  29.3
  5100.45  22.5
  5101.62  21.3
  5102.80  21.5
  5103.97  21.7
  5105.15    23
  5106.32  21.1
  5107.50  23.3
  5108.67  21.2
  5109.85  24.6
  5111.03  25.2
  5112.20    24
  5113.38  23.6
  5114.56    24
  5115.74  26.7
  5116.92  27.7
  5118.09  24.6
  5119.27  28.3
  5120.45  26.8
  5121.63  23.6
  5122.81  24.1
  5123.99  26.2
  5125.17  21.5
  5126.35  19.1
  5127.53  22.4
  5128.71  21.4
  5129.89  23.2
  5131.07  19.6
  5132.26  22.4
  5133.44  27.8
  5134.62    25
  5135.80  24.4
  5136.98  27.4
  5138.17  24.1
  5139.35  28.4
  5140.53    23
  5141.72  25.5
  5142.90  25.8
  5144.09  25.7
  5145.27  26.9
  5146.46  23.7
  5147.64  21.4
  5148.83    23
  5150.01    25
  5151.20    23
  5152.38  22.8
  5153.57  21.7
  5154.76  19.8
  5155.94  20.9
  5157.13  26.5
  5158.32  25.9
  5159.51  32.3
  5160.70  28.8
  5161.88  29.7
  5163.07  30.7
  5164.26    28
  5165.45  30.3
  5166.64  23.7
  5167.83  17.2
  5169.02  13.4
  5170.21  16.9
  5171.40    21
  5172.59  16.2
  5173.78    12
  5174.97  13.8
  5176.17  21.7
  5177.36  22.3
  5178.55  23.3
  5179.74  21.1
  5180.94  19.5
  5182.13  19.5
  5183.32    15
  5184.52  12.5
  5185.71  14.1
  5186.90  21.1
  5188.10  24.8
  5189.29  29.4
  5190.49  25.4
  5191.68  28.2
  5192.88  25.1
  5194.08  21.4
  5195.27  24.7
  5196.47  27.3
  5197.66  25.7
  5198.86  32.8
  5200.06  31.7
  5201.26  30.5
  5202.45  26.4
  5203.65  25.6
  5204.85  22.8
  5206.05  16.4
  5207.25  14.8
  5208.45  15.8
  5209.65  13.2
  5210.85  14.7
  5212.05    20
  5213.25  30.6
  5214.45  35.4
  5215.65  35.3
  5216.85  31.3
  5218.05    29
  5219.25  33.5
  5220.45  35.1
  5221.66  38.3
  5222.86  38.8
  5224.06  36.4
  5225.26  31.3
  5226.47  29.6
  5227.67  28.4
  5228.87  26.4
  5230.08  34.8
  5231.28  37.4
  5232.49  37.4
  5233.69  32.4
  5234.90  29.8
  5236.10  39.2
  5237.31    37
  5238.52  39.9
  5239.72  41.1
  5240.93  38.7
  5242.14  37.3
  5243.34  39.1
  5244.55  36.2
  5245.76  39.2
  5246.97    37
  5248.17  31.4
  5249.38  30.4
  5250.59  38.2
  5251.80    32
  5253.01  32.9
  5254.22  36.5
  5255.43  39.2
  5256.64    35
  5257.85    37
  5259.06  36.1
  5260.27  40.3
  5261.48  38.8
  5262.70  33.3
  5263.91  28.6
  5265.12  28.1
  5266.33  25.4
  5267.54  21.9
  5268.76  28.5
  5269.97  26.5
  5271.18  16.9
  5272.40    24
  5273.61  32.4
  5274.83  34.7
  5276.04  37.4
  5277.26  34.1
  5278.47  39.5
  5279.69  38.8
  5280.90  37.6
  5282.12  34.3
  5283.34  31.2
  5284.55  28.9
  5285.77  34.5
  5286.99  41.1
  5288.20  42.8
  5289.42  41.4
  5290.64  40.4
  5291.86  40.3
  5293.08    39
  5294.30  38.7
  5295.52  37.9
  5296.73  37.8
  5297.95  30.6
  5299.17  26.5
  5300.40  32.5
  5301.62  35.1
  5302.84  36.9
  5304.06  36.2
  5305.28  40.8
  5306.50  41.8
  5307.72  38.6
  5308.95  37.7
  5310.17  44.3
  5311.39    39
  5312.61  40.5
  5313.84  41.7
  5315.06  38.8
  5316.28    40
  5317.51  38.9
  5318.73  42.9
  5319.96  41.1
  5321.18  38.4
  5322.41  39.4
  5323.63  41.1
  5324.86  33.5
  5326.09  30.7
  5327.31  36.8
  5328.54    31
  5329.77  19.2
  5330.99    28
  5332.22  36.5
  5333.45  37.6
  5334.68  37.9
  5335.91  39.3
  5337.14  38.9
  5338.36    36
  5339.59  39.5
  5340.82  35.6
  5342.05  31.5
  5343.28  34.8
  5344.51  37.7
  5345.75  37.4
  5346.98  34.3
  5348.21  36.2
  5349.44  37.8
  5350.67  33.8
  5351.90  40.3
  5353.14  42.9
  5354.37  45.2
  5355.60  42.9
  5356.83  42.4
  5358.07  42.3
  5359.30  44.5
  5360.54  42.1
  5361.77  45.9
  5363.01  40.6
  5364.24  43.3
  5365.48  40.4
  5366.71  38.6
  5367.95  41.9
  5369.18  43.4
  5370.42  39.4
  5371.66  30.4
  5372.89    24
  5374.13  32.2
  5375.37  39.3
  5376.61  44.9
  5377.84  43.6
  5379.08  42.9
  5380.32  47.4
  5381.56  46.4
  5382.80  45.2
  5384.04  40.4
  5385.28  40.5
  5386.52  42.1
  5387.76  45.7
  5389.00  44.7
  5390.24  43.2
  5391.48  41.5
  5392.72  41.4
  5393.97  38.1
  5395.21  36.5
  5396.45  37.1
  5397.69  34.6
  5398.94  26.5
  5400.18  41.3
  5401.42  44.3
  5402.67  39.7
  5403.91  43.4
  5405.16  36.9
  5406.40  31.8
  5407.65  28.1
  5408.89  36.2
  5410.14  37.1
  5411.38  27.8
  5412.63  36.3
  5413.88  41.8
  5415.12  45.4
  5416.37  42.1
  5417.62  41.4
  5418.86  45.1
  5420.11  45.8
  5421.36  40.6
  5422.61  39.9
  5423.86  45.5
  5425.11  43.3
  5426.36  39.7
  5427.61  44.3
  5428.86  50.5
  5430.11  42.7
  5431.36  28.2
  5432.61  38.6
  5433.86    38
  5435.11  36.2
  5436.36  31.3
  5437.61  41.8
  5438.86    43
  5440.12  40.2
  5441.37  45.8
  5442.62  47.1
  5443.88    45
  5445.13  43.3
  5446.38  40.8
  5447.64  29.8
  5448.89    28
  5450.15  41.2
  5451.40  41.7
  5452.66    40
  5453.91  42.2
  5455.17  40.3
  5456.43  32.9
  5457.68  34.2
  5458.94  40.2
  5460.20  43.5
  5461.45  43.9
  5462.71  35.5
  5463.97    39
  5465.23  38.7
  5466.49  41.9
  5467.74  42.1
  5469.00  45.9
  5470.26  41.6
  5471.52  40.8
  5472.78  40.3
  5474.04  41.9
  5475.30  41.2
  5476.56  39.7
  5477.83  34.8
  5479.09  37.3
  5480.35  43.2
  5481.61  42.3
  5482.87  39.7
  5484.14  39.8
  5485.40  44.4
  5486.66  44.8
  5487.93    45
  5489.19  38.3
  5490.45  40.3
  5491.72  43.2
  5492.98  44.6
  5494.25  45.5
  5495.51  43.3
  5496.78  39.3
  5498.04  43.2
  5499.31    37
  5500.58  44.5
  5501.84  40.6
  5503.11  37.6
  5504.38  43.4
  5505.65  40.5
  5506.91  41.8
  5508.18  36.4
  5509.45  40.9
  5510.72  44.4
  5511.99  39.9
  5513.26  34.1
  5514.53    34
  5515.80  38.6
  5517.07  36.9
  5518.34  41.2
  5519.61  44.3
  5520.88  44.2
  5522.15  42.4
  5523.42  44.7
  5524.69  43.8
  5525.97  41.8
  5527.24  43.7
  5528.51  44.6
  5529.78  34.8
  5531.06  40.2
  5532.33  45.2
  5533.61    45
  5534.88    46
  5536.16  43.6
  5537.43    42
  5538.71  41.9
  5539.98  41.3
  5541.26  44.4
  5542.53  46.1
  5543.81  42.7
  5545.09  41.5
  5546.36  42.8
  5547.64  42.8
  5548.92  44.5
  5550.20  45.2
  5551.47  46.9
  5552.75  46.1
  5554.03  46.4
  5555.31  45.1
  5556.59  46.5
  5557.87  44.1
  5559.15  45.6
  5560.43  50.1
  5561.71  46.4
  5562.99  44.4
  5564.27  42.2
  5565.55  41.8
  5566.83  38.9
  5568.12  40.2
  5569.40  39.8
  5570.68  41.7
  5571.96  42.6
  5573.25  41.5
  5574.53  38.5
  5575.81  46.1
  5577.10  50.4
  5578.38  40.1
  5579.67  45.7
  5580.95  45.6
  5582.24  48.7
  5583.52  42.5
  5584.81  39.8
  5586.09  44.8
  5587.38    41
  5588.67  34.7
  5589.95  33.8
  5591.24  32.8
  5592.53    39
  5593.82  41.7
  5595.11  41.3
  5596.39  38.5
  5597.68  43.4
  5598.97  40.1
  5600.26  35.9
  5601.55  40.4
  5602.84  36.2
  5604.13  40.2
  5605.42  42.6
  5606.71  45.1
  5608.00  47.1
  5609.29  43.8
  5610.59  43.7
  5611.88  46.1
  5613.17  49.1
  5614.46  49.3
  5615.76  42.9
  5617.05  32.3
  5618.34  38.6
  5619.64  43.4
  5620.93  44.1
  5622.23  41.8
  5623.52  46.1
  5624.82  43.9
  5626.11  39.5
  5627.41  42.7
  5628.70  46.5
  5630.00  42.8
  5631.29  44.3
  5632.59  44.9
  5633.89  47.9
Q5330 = -0.12 mag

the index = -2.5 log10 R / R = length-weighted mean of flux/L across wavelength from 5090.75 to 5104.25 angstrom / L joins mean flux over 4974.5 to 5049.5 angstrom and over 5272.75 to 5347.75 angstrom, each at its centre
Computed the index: 0.18 mag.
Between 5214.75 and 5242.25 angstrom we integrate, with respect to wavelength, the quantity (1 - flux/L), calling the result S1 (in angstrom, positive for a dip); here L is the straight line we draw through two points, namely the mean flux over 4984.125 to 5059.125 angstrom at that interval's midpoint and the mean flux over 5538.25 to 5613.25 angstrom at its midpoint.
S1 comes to -1.5 angstrom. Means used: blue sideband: 27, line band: 34.7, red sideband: 42.7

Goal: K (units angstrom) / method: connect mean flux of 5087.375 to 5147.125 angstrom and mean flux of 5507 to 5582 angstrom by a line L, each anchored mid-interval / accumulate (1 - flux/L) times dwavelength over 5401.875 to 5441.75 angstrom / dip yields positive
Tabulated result -2.1 angstrom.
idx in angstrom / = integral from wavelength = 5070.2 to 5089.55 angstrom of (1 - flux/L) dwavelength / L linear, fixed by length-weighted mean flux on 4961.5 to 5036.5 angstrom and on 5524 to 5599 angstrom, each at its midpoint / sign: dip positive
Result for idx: 3.0 angstrom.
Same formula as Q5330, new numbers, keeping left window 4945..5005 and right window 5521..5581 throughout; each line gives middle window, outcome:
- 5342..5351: 0.085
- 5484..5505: 0.002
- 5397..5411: 0.108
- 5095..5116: 0.345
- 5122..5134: 0.415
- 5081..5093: 0.245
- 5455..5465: 0.075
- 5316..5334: 0.075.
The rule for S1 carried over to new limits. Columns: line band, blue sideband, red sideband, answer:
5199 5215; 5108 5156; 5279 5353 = 3.34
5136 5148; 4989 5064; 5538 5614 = 2.04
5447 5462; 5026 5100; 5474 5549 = 0.60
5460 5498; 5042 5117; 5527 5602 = -1.70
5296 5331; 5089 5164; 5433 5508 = -3.55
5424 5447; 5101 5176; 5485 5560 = -1.82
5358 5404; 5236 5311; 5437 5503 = -2.58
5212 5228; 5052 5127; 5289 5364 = -0.26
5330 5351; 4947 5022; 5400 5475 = 1.00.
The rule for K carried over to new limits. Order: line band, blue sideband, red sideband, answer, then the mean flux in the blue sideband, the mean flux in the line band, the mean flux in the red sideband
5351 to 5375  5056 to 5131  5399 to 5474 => -2.2 angstrom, 25.2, 40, 39.8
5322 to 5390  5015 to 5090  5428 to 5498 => -3.5 angstrom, 26.5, 38.8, 40.5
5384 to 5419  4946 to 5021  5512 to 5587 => 0.4 angstrom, 28.9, 38.9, 43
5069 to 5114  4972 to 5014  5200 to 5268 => 7.1 angstrom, 28.1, 24.9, 31.8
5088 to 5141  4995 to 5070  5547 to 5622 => 8.3 angstrom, 26.9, 24.6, 42.6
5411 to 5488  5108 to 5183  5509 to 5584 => -4.5 angstrom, 23.4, 40.5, 43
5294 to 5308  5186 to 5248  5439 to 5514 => -1.1 angstrom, 30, 36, 40.7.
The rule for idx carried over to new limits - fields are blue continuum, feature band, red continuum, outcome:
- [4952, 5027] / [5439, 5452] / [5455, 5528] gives -0.2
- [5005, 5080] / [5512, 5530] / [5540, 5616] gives 0.2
